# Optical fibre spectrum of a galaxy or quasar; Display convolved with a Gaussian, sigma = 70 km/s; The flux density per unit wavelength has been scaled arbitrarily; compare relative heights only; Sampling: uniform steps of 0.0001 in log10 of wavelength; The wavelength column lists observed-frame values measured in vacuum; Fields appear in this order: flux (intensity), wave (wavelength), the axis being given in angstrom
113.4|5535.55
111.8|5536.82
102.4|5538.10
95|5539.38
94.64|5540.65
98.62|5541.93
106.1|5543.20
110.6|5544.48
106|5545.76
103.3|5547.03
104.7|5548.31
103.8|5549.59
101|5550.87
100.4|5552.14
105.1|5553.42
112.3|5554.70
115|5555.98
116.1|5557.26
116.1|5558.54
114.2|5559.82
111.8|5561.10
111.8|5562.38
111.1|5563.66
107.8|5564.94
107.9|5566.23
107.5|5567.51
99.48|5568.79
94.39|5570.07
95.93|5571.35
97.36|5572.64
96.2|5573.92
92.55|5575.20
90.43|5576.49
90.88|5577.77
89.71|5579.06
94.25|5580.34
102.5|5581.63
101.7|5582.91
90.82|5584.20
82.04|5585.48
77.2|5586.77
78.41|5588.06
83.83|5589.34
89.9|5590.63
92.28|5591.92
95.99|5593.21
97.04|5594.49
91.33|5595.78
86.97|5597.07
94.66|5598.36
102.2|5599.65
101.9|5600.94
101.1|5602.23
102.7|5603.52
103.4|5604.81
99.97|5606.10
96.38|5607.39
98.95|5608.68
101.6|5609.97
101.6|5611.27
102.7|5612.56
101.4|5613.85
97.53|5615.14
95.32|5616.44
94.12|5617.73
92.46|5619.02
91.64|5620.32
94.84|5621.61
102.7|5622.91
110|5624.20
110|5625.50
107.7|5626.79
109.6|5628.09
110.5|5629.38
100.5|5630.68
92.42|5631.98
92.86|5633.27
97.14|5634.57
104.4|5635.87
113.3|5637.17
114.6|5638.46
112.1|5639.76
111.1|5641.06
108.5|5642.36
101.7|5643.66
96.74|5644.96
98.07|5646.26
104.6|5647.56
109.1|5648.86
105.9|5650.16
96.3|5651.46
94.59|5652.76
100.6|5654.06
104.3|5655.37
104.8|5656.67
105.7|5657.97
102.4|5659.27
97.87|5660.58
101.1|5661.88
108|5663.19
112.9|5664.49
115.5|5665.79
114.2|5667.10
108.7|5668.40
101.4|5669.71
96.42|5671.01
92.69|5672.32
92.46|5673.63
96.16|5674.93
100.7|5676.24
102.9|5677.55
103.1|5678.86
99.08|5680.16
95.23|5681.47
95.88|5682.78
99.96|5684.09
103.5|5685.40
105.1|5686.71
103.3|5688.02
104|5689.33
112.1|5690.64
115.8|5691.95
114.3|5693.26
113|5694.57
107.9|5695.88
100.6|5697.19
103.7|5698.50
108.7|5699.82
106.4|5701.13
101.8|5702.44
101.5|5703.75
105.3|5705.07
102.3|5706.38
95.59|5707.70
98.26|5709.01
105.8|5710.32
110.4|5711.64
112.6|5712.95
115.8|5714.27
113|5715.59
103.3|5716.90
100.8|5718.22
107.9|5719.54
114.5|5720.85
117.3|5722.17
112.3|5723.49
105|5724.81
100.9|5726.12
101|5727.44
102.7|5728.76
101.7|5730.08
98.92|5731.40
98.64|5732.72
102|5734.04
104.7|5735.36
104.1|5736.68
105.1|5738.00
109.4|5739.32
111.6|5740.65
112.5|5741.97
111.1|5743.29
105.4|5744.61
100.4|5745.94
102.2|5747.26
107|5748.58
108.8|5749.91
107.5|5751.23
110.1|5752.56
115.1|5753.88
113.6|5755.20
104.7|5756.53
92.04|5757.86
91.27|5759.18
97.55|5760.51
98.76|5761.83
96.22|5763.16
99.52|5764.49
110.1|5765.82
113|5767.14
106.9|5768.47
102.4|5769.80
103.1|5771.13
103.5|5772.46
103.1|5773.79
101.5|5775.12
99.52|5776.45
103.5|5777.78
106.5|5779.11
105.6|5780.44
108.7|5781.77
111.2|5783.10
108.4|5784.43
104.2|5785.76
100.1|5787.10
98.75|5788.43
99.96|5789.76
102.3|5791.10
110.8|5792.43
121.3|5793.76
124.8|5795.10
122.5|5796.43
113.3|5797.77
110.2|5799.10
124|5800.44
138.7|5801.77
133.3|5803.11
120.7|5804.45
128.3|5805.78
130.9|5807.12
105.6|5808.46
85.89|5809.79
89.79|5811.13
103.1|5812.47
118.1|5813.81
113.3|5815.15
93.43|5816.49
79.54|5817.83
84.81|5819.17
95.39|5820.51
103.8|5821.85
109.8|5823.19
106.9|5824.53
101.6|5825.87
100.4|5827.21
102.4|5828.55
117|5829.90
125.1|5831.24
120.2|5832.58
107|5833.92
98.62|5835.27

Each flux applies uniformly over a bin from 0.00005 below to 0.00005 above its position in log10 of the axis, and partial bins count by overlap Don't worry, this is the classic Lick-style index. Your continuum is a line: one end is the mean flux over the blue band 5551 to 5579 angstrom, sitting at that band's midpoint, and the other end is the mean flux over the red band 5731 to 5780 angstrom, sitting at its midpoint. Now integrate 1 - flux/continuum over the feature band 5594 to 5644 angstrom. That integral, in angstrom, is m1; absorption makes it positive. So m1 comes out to 1.40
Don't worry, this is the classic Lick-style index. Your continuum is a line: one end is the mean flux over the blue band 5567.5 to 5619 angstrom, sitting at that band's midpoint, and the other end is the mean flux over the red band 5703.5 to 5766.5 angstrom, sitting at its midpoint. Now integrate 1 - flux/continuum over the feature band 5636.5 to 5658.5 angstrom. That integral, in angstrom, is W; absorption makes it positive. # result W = -1.3 angstrom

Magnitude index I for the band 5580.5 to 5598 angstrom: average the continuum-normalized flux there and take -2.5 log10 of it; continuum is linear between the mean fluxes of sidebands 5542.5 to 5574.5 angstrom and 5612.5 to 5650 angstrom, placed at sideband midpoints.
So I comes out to 0.16 mag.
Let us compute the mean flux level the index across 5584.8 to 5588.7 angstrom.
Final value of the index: 79.4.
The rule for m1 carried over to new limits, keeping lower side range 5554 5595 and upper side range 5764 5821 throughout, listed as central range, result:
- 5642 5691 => 0.1 angstrom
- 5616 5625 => 0.3 angstrom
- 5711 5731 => -0.5 angstrom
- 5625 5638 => -0.3 angstrom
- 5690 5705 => -0.5 angstrom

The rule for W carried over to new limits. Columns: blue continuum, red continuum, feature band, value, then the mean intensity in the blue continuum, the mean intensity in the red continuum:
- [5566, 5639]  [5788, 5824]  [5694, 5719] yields -0.43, 97.6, 110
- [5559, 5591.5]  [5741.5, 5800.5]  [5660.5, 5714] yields -1.02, 96.8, 106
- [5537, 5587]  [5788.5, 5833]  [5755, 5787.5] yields 1.62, 102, 110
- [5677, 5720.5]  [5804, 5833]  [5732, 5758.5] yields -0.20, 105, 106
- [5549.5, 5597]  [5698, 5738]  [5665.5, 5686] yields 0.50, 98.9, 105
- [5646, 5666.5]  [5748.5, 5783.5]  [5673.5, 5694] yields 0.21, 104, 104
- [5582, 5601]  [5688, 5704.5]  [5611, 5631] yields -1.23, 90.9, 107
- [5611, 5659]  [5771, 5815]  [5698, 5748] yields 0.60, 103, 110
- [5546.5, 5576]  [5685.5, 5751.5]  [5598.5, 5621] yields 1.41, 105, 106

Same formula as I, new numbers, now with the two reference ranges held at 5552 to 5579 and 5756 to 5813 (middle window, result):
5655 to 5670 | -0.01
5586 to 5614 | 0.10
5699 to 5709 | 0.04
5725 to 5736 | 0.06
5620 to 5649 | 0.01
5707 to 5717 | 0.00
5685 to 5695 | -0.03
